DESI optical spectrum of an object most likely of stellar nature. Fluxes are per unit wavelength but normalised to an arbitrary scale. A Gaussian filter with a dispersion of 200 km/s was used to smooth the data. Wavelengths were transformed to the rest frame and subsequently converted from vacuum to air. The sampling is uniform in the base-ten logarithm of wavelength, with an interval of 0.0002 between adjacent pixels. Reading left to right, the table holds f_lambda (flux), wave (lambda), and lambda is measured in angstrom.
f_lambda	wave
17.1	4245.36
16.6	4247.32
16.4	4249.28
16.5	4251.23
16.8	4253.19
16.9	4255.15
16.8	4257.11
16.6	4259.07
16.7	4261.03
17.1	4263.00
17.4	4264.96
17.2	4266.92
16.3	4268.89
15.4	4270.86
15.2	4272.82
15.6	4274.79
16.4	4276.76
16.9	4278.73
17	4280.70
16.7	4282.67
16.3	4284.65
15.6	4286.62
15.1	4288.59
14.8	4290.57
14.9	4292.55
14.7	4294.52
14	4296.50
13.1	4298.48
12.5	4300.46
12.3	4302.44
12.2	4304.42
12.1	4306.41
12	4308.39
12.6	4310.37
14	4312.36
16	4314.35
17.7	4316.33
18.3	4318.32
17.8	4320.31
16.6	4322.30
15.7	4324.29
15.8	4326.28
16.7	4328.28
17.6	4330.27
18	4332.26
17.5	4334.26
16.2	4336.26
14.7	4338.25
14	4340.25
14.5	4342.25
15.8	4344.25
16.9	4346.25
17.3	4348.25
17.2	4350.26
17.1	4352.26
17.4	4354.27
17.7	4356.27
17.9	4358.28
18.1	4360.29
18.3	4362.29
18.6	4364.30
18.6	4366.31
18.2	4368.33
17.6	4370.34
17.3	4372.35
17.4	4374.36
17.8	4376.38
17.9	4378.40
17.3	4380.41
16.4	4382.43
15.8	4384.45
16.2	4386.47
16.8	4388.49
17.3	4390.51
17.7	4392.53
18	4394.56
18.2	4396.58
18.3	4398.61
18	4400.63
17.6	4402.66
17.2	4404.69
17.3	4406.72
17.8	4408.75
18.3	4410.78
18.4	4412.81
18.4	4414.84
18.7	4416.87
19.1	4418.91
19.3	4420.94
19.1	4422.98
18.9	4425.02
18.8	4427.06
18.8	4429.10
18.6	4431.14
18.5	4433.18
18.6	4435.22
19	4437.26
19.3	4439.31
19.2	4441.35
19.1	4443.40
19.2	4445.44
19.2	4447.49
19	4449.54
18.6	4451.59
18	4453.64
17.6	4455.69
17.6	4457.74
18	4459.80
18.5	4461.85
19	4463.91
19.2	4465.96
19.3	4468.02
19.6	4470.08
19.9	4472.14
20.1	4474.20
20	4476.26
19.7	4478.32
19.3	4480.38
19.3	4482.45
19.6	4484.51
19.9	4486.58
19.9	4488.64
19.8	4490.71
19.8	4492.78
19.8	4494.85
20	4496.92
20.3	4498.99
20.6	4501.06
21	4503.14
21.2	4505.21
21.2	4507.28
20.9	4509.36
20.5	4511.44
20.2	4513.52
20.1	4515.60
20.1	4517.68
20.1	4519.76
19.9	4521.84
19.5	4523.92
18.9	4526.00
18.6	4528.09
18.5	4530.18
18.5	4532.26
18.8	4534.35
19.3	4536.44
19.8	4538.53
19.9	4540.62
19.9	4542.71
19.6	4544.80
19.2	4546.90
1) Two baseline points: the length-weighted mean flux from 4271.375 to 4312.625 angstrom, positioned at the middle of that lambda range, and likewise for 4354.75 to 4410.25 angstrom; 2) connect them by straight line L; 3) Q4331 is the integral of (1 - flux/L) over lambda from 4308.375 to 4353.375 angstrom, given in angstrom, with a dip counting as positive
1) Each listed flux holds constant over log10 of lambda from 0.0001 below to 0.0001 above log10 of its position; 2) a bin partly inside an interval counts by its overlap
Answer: -1.0 angstrom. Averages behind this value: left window 14.5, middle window 16.2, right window 17.6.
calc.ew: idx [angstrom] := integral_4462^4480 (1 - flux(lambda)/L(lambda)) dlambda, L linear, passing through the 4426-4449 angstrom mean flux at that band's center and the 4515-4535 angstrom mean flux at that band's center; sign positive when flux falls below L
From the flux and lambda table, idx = -0.43 angstrom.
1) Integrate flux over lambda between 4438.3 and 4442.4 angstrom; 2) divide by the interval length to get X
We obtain 19.3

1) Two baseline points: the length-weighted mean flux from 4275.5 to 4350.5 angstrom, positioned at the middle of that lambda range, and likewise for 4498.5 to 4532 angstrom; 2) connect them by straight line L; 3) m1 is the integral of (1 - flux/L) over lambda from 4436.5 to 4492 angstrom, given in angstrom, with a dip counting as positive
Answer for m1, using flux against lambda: -0.7 angstrom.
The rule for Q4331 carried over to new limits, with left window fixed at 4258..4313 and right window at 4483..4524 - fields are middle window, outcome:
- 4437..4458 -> 0.17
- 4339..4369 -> -0.84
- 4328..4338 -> -0.55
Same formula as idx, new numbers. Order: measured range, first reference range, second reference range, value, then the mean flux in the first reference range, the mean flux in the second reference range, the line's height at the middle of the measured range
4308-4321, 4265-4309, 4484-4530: 0.0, 14.9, 20.1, 15.6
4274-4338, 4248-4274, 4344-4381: 6.2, 16.6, 17.6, 17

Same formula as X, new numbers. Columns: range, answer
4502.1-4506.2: 21.1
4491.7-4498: 19.9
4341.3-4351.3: 16.4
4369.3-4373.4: 17.5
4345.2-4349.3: 17.1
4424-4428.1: 18.8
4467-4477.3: 19.8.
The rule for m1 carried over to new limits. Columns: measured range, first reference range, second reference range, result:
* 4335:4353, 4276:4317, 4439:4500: -0.1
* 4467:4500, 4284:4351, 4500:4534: -1.0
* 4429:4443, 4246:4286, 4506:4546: -0.2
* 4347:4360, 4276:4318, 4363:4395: -0.7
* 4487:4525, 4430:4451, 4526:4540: -2.6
